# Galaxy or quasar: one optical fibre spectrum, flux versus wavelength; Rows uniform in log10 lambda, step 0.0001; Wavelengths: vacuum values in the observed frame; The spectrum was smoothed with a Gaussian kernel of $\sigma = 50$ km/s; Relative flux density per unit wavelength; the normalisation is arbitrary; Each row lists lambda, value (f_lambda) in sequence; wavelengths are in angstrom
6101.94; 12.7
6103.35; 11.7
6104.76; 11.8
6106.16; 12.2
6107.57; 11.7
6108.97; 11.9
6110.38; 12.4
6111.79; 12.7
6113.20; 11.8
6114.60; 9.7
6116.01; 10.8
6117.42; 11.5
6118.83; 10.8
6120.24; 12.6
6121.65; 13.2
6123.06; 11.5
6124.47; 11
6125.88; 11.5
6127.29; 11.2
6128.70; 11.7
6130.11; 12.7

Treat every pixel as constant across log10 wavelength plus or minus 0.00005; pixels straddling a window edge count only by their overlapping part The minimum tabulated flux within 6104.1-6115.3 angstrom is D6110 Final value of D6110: 9.7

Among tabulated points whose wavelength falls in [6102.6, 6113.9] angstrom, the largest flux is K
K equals 12.7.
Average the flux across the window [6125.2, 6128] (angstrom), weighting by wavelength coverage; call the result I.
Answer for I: 11.4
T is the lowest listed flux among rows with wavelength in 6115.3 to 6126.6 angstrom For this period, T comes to 10.8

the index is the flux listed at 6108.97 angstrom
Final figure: 11.9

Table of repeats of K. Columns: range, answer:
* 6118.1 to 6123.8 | 13.2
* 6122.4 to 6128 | 11.5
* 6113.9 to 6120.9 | 12.6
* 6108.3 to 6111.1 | 12.4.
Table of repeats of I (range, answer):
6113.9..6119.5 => 10.7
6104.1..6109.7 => 11.9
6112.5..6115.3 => 10.8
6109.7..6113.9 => 12.3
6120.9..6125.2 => 11.9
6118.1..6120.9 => 11.7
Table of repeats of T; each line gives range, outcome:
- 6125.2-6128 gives 11.2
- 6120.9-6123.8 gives 11.5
